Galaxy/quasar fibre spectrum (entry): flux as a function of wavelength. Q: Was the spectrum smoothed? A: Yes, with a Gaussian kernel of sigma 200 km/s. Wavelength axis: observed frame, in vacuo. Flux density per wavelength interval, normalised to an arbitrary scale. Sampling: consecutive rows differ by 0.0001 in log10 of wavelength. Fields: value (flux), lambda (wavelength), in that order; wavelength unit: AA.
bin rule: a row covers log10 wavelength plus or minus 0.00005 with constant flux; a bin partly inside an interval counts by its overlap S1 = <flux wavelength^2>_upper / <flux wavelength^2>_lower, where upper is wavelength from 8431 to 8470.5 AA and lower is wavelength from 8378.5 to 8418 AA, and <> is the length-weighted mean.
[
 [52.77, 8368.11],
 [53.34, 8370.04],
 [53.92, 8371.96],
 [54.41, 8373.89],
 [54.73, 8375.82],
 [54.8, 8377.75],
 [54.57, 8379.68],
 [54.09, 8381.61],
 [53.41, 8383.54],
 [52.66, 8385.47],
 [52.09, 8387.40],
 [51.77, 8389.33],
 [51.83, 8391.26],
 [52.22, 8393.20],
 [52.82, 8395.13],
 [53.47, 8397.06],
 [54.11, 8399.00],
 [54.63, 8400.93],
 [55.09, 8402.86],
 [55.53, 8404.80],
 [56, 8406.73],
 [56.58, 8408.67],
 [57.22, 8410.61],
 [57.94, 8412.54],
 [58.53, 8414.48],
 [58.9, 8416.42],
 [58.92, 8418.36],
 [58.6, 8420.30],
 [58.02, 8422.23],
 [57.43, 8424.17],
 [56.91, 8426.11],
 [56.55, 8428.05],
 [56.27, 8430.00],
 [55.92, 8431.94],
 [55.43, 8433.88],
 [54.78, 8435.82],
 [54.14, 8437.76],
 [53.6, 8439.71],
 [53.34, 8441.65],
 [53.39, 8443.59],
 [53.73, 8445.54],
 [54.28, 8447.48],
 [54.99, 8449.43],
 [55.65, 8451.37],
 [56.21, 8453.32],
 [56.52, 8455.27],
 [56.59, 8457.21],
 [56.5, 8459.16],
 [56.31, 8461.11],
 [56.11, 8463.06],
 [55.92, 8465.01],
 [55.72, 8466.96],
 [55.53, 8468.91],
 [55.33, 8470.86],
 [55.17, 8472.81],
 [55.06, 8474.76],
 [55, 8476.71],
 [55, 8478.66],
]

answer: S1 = 1.02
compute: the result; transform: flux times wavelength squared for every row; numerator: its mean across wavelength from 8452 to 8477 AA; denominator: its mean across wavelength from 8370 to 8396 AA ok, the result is 1.07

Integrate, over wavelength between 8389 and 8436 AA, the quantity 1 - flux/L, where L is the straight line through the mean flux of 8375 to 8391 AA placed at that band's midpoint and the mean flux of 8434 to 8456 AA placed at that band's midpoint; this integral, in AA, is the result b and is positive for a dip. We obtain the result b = -1.6 AA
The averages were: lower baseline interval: 53.4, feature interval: 55.9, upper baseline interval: 54.6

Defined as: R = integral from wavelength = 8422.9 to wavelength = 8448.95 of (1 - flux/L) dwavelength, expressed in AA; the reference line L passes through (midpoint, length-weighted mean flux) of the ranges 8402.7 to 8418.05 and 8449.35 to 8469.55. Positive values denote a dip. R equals 0.7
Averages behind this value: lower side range 57.1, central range 55.1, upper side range 56.1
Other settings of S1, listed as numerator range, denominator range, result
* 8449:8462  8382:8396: 1.09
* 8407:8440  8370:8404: 1.07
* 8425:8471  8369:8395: 1.05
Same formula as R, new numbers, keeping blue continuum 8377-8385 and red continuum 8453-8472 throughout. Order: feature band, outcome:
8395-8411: -0.1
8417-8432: -0.6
